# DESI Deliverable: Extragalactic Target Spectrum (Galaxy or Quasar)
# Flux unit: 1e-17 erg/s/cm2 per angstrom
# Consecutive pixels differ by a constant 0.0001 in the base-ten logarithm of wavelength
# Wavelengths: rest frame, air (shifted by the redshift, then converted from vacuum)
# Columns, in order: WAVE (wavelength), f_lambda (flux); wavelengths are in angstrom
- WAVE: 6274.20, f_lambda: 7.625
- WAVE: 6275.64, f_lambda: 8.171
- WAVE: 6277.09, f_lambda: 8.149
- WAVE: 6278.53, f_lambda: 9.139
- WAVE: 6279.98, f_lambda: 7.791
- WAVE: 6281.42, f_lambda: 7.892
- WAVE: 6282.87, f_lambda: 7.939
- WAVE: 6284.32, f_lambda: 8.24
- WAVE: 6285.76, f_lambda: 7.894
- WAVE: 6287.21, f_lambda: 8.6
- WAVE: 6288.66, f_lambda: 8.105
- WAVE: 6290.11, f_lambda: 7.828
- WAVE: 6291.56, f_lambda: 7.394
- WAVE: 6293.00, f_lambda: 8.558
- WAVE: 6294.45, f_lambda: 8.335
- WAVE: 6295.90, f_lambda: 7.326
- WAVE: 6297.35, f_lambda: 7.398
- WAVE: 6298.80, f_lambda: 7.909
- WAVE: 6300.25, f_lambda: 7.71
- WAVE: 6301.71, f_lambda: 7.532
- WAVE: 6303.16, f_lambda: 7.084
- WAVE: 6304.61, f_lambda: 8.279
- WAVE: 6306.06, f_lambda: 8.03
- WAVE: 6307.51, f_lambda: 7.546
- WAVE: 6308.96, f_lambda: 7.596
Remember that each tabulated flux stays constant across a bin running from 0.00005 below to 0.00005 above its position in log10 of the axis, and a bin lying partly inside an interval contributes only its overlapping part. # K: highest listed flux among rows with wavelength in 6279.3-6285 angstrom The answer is 8.24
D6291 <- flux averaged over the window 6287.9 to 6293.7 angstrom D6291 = 7.98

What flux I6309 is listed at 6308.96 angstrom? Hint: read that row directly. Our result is 7.596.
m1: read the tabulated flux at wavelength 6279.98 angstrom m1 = 7.791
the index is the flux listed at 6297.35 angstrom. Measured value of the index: 7.398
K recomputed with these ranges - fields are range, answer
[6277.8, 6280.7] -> 9.139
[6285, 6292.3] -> 8.6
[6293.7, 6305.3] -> 8.335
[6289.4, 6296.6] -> 8.558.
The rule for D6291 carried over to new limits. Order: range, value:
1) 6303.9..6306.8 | 8.16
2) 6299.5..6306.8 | 7.73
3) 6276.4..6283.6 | 8.18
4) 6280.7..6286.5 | 7.99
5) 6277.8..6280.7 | 8.48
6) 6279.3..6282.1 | 7.86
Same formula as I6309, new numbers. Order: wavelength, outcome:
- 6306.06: 8.03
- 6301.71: 7.532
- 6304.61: 8.279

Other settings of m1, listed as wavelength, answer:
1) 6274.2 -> 7.625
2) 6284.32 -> 8.24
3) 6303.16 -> 7.084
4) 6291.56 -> 7.394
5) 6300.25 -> 7.71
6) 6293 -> 8.558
